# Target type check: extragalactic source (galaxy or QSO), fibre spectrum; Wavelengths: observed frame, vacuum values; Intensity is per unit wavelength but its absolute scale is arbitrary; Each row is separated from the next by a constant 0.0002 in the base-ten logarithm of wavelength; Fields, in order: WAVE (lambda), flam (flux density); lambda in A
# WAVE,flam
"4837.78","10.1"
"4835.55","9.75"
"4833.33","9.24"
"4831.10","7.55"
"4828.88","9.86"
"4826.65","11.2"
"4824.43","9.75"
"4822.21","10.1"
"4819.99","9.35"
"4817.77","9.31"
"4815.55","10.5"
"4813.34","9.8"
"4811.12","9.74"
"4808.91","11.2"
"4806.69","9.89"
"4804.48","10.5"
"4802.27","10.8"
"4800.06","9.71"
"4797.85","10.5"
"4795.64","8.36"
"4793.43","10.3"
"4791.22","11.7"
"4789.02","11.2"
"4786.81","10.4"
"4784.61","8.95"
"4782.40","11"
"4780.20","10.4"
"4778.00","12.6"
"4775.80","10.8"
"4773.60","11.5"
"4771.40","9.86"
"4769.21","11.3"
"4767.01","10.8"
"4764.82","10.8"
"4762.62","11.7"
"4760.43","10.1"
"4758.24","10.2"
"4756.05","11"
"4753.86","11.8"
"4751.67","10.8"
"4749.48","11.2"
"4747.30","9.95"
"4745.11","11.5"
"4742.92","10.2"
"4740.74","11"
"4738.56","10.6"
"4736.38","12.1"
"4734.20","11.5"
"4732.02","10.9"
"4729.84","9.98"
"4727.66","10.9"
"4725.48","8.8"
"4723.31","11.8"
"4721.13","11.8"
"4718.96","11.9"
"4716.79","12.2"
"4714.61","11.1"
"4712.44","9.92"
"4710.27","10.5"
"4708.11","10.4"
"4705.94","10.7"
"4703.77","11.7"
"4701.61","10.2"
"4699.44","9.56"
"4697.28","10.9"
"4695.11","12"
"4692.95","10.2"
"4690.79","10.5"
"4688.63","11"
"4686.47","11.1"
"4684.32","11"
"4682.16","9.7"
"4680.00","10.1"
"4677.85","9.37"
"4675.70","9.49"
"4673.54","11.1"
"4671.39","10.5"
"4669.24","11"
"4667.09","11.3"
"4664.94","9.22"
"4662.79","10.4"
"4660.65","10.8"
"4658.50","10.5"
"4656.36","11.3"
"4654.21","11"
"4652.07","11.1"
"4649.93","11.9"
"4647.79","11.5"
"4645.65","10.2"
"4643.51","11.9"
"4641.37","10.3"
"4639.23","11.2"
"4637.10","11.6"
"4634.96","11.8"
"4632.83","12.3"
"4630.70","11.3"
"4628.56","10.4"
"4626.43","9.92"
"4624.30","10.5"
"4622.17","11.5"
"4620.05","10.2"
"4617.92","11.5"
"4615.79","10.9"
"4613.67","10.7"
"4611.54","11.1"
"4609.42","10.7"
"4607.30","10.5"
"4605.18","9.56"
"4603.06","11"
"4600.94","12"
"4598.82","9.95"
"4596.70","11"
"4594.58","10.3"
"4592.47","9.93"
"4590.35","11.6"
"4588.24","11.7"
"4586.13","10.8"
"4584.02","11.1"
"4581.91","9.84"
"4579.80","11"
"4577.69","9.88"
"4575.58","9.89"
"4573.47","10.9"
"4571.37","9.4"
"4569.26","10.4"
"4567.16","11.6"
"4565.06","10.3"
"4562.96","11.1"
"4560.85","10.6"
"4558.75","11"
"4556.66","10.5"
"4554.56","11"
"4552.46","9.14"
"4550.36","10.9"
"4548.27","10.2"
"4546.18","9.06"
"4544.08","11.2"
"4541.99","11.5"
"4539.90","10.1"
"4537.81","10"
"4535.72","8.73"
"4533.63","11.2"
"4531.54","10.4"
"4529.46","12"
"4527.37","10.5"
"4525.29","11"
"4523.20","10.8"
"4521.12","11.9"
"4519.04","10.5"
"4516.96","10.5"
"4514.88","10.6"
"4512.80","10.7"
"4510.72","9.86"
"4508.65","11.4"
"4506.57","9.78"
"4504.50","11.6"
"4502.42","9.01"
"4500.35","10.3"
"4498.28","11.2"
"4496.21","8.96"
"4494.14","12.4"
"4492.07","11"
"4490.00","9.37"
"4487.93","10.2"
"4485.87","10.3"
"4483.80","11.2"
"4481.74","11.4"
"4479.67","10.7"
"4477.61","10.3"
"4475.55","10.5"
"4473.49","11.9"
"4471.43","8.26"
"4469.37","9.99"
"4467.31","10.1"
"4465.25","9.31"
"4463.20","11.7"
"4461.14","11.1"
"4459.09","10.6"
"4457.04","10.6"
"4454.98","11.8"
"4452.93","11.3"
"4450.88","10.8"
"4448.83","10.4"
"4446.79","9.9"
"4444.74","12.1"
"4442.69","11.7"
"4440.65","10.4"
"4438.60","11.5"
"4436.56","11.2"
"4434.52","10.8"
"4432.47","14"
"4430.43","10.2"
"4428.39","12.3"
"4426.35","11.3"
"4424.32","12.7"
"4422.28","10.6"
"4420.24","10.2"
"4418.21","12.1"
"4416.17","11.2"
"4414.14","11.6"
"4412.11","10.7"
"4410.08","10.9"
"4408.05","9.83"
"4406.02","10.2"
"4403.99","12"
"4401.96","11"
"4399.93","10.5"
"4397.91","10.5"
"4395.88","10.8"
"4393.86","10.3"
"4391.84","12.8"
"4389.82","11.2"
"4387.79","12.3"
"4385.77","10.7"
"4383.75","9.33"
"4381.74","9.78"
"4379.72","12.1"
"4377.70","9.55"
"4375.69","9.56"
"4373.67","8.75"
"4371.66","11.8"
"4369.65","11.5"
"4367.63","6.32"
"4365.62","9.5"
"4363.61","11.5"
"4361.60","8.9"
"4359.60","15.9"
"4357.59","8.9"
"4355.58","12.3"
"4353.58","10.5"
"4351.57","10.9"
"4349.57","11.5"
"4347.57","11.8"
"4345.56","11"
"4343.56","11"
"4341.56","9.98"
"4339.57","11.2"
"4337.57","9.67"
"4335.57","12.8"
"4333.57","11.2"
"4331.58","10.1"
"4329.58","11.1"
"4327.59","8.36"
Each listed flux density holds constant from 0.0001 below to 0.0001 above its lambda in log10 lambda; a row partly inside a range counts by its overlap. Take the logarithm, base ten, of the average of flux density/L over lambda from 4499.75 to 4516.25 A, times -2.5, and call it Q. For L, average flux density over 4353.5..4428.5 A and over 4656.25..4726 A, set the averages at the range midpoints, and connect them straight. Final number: 0.04 mag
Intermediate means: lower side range 10.8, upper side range 10.7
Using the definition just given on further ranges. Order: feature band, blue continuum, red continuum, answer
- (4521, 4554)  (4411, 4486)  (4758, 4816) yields 0.04 mag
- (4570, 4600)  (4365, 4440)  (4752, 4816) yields 0.02 mag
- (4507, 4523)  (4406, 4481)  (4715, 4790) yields 0.02 mag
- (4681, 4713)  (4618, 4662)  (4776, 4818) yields 0.02 mag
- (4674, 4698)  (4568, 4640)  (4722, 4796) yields 0.03 mag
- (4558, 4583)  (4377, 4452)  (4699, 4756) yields 0.05 mag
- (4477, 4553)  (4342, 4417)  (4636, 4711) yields 0.02 mag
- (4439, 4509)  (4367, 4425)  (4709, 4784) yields 0.01 mag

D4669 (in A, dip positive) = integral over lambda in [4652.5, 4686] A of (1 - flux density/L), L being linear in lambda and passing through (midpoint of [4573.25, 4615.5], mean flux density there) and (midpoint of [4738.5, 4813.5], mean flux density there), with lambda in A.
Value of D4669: 0.6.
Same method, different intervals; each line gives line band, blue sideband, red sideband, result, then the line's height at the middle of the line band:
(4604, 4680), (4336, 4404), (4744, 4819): -1.2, 10.6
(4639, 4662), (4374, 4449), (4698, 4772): -0.3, 10.9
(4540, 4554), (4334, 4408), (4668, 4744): 0.5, 10.8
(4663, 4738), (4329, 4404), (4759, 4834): -2.1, 10.4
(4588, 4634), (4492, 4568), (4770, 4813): -1.2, 10.6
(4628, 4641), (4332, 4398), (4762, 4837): -1.2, 10.5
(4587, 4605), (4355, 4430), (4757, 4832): -0.5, 10.6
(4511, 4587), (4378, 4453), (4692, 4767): 3.1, 11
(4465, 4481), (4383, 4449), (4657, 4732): 1.2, 11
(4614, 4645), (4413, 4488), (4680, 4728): -0.6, 10.9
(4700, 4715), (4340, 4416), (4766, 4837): -0.3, 10.4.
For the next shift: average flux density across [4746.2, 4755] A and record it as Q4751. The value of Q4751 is 10.9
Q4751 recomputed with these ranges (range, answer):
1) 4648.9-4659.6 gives 11.2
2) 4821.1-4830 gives 10.2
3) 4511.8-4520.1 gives 10.6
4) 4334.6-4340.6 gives 11.2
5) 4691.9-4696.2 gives 11.1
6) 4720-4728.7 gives 10.8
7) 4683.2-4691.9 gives 10.9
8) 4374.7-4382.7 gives 10.3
